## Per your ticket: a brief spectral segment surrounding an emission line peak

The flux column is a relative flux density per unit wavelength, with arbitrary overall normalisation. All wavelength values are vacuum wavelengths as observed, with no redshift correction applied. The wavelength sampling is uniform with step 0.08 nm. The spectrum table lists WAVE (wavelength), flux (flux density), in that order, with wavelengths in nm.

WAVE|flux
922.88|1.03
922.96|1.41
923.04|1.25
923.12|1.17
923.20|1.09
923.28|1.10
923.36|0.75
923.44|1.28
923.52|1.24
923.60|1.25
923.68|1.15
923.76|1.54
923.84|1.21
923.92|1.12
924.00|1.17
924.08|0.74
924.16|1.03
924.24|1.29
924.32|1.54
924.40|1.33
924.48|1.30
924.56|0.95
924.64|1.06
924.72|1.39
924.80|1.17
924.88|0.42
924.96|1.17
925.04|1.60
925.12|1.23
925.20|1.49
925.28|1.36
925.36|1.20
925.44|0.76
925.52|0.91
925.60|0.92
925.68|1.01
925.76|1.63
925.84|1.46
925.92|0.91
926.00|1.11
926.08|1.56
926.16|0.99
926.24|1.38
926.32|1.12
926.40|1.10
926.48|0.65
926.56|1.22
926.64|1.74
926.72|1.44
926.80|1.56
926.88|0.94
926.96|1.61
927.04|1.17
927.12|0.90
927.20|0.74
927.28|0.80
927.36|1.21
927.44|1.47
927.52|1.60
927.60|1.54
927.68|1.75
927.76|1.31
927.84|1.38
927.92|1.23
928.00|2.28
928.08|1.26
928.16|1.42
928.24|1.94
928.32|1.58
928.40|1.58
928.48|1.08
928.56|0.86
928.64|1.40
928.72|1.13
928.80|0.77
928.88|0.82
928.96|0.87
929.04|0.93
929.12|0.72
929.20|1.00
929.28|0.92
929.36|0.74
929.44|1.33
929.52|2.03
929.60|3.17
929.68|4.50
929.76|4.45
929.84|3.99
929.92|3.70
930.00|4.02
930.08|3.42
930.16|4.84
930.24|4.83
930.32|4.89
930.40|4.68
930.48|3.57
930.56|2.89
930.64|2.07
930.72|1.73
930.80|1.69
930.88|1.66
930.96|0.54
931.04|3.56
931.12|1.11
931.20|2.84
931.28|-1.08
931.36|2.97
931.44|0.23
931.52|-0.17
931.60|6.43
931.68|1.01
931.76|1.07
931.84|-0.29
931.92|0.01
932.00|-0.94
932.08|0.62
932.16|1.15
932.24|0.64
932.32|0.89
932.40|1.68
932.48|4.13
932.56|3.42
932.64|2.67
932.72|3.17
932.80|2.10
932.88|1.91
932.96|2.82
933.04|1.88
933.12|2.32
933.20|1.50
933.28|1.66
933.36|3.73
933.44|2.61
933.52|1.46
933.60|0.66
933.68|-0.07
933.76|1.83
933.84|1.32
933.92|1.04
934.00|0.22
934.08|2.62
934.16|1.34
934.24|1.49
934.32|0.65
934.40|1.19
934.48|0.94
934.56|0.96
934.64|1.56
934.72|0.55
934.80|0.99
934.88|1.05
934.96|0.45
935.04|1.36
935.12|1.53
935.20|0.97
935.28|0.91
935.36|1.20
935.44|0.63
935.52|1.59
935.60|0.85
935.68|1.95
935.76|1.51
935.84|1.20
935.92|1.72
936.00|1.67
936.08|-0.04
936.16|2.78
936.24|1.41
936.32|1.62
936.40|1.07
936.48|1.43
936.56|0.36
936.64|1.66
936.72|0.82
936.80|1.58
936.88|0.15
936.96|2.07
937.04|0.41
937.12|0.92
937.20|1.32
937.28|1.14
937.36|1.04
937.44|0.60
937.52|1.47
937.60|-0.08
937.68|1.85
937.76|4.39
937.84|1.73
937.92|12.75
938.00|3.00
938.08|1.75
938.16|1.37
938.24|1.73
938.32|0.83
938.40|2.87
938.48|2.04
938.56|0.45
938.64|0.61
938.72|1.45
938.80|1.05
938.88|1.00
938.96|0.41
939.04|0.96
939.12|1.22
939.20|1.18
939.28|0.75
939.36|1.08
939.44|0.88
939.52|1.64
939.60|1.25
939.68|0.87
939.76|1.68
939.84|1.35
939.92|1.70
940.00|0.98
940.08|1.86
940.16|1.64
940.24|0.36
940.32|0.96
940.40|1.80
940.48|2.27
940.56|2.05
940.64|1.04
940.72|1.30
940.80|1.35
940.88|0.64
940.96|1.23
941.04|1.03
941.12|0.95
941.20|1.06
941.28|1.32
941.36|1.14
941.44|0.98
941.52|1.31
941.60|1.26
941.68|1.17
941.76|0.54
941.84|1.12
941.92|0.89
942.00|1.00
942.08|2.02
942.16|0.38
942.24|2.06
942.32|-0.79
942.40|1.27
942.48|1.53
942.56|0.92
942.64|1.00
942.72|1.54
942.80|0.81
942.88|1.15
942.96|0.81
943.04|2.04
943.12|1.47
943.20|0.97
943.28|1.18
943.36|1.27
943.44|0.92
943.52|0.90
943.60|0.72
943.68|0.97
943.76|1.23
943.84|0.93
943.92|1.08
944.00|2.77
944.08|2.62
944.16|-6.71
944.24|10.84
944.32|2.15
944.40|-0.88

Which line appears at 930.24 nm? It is H-alpha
